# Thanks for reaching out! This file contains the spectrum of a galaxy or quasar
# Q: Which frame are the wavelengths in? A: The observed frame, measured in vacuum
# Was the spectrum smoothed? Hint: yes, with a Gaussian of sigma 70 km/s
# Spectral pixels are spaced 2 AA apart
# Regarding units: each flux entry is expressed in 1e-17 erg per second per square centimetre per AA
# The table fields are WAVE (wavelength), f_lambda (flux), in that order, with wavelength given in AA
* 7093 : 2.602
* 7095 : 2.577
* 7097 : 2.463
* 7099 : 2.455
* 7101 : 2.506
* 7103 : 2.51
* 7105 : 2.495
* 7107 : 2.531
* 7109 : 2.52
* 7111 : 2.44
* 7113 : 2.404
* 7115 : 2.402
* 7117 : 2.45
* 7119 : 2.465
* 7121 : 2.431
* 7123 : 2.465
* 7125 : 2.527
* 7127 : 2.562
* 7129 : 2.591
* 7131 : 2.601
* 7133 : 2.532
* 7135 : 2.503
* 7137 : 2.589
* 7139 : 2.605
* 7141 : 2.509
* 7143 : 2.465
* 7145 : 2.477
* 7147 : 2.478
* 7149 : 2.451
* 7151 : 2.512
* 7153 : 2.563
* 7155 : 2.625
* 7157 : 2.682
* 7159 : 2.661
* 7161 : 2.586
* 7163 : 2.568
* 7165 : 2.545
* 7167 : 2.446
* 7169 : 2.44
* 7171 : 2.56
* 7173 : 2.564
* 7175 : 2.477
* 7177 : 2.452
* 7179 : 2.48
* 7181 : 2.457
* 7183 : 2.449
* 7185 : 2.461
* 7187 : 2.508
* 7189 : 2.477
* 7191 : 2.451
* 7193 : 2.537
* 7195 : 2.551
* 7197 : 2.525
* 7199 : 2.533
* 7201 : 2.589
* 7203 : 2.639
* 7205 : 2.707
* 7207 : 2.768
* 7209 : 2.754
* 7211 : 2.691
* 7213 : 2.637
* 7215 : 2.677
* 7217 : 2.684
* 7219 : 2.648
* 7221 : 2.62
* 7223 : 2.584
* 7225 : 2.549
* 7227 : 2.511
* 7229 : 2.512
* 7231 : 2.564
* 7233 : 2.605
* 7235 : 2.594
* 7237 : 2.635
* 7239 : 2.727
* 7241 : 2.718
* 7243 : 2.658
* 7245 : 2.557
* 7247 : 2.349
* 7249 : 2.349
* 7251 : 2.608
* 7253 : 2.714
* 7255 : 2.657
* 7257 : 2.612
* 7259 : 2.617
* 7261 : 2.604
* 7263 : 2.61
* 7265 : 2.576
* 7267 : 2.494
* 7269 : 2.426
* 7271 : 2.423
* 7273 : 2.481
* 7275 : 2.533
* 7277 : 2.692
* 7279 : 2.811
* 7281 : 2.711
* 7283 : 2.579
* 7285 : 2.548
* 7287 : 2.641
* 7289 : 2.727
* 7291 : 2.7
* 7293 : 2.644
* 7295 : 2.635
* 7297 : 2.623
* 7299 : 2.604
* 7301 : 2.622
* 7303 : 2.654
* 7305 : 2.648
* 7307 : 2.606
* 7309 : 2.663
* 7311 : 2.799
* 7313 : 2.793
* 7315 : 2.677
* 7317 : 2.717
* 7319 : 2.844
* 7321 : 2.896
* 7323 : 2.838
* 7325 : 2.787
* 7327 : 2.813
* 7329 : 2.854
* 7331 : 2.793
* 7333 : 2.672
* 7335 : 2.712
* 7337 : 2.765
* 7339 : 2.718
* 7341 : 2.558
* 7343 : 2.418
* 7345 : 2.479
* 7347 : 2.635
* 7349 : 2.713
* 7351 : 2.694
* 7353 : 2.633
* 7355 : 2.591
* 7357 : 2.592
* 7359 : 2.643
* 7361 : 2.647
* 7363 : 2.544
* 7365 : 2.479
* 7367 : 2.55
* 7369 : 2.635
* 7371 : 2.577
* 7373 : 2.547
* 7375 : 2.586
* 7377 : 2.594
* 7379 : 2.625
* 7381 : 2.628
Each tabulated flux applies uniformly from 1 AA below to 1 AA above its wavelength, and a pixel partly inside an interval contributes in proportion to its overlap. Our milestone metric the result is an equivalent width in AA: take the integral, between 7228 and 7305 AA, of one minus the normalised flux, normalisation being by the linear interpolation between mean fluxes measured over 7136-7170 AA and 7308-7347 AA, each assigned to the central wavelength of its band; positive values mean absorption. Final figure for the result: 1.7 AA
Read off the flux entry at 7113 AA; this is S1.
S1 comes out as 2.404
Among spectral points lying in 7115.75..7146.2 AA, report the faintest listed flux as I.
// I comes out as 2.431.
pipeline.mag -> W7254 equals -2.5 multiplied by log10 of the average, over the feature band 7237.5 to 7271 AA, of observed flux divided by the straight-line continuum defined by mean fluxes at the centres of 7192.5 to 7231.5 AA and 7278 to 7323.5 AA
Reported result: 0.03 mag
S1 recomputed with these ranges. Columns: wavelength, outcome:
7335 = 2.712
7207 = 2.768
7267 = 2.494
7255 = 2.657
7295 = 2.635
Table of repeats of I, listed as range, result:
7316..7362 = 2.418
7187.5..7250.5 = 2.349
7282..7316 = 2.548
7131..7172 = 2.44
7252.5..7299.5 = 2.423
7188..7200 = 2.451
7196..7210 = 2.525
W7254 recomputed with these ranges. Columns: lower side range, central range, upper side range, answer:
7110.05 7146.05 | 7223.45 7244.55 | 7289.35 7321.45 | 0.004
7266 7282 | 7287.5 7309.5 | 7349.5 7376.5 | -0.029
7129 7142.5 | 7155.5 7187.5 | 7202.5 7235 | 0.028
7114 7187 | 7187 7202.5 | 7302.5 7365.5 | 0.014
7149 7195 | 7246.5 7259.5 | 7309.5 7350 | 0.026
